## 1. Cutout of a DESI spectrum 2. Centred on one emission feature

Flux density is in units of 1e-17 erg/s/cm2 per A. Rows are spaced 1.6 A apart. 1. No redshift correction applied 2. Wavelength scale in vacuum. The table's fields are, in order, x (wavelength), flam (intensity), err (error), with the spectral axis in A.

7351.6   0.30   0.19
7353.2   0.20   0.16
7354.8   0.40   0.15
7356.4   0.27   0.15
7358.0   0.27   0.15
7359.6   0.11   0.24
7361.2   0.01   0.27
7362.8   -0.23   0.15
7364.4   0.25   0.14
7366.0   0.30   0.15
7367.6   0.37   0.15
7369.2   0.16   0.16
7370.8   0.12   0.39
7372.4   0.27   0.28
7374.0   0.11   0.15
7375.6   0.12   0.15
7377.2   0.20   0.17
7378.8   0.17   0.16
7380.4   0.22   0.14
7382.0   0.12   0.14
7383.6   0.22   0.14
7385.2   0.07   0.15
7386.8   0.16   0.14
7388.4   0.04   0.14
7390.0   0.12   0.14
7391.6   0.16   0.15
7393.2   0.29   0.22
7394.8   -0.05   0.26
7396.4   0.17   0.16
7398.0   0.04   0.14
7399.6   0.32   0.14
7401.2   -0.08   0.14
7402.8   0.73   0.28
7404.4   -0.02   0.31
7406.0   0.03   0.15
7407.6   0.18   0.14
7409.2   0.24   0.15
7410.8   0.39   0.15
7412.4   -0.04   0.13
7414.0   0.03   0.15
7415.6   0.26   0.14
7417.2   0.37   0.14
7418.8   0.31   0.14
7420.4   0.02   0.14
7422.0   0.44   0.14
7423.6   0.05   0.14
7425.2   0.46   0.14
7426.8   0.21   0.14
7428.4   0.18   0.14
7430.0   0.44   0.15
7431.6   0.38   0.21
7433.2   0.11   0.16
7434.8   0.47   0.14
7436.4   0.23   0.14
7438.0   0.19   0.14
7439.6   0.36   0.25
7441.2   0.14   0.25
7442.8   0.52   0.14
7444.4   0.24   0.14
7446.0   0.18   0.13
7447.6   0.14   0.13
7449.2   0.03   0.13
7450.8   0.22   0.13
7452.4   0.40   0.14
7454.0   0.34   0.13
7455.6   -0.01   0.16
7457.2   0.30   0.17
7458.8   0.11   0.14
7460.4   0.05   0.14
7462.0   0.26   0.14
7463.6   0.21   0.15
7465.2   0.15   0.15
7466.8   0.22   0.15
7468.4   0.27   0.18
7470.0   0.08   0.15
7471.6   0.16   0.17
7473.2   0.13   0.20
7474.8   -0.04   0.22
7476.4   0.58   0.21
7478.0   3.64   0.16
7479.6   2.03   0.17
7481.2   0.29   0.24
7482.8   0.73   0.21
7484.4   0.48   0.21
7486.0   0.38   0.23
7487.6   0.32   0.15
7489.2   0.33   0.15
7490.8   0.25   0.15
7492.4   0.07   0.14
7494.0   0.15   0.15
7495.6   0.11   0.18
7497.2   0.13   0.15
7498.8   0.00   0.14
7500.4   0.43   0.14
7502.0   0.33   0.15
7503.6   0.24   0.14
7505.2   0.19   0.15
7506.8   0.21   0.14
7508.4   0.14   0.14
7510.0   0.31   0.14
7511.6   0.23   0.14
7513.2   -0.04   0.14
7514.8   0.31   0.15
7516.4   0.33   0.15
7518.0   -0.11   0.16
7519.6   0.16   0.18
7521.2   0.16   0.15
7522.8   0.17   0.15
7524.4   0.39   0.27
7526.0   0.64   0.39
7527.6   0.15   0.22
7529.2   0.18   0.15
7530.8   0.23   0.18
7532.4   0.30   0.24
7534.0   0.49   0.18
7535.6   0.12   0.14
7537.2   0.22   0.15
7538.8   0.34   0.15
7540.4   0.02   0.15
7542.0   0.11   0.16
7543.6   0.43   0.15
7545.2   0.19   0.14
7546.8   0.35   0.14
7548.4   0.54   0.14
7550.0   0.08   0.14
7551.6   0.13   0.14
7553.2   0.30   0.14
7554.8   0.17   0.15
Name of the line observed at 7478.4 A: H-alpha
